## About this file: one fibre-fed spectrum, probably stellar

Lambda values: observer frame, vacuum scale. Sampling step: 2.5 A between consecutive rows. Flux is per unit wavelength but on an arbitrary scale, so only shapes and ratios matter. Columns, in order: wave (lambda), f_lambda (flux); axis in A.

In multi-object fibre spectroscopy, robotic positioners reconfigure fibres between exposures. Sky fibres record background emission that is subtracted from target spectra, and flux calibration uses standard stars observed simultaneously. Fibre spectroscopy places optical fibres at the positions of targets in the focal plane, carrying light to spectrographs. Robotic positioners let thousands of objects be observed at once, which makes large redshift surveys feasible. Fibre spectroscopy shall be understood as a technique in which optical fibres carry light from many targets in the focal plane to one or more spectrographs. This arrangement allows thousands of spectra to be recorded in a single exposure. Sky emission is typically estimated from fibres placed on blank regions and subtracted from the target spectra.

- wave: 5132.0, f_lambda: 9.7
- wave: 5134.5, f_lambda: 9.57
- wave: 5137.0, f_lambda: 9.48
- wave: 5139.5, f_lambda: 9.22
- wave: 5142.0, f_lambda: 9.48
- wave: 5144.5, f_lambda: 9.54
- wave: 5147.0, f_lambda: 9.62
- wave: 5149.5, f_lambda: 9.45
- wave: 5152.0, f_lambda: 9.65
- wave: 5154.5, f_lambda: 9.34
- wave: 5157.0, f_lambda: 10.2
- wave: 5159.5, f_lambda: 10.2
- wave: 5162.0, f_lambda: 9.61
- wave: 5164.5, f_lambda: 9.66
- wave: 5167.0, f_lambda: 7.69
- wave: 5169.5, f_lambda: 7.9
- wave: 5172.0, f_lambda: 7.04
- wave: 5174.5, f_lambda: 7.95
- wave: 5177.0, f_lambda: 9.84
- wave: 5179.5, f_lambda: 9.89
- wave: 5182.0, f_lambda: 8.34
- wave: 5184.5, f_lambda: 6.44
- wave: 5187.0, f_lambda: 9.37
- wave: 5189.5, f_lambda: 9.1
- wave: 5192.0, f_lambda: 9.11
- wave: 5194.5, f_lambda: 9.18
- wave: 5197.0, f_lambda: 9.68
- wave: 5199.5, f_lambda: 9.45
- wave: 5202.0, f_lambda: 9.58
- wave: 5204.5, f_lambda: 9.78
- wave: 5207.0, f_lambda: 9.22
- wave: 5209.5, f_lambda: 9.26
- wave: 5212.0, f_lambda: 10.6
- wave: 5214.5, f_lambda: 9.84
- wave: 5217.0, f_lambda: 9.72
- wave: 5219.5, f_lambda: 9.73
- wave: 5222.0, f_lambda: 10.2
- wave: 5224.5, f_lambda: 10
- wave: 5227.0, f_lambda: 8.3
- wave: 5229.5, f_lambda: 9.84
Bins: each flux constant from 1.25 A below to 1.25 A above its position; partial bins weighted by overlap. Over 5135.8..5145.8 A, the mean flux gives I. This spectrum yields 9.43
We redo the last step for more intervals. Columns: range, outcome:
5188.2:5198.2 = 9.27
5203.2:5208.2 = 9.5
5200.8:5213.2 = 9.68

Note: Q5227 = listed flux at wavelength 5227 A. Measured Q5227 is 8.3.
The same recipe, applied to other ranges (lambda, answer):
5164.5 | 9.66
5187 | 9.37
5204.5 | 9.78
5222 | 10.2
